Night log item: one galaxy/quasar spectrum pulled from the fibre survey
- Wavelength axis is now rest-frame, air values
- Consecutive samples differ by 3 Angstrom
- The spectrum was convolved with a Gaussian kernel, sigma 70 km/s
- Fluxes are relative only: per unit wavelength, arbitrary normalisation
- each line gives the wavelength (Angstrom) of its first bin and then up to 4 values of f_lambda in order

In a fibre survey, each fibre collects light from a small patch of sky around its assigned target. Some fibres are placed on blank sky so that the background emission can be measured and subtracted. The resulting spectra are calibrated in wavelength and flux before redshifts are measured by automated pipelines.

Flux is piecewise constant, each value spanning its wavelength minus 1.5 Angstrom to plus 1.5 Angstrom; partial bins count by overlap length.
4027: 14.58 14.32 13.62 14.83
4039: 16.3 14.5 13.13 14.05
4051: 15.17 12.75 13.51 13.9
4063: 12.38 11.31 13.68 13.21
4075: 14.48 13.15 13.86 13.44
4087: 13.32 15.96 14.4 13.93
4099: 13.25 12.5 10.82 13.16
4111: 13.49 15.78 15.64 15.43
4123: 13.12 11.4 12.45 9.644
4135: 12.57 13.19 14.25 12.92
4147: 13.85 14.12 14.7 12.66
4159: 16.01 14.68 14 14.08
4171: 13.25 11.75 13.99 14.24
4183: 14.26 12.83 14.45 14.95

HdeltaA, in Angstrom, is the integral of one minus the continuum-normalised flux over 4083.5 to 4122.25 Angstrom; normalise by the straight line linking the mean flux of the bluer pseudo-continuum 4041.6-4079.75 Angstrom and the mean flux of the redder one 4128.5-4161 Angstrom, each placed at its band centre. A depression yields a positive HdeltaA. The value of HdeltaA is -1.5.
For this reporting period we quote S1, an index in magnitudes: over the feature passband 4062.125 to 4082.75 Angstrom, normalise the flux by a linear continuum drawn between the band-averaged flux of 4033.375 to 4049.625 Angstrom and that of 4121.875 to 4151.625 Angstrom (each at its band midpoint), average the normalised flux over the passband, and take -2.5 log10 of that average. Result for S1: 0.06 mag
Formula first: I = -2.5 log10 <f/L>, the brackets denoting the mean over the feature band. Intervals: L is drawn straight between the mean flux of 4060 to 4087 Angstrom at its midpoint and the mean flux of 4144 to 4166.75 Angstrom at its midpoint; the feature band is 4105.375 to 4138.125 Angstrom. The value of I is 0.05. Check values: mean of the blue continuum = 13.2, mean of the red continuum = 14.2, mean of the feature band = 13.2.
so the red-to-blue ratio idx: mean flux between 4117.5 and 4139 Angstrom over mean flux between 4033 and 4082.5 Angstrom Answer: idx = 0.92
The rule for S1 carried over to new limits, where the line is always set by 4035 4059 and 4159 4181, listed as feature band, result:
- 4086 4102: 0.005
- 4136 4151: 0.026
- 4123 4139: 0.173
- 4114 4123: -0.085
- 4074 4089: 0.035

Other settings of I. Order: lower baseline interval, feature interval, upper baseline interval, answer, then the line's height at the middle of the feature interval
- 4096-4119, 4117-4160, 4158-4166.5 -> 0.07 mag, 14.3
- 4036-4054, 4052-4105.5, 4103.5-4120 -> 0.06 mag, 14.2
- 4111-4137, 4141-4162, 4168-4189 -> -0.06 mag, 13.4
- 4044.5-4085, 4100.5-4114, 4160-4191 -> 0.06 mag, 13.6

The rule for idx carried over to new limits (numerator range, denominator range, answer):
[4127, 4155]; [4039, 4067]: 0.96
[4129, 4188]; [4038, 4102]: 0.98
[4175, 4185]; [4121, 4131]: 1.13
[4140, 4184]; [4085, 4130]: 1.02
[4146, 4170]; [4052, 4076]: 1.08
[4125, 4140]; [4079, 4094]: 0.84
